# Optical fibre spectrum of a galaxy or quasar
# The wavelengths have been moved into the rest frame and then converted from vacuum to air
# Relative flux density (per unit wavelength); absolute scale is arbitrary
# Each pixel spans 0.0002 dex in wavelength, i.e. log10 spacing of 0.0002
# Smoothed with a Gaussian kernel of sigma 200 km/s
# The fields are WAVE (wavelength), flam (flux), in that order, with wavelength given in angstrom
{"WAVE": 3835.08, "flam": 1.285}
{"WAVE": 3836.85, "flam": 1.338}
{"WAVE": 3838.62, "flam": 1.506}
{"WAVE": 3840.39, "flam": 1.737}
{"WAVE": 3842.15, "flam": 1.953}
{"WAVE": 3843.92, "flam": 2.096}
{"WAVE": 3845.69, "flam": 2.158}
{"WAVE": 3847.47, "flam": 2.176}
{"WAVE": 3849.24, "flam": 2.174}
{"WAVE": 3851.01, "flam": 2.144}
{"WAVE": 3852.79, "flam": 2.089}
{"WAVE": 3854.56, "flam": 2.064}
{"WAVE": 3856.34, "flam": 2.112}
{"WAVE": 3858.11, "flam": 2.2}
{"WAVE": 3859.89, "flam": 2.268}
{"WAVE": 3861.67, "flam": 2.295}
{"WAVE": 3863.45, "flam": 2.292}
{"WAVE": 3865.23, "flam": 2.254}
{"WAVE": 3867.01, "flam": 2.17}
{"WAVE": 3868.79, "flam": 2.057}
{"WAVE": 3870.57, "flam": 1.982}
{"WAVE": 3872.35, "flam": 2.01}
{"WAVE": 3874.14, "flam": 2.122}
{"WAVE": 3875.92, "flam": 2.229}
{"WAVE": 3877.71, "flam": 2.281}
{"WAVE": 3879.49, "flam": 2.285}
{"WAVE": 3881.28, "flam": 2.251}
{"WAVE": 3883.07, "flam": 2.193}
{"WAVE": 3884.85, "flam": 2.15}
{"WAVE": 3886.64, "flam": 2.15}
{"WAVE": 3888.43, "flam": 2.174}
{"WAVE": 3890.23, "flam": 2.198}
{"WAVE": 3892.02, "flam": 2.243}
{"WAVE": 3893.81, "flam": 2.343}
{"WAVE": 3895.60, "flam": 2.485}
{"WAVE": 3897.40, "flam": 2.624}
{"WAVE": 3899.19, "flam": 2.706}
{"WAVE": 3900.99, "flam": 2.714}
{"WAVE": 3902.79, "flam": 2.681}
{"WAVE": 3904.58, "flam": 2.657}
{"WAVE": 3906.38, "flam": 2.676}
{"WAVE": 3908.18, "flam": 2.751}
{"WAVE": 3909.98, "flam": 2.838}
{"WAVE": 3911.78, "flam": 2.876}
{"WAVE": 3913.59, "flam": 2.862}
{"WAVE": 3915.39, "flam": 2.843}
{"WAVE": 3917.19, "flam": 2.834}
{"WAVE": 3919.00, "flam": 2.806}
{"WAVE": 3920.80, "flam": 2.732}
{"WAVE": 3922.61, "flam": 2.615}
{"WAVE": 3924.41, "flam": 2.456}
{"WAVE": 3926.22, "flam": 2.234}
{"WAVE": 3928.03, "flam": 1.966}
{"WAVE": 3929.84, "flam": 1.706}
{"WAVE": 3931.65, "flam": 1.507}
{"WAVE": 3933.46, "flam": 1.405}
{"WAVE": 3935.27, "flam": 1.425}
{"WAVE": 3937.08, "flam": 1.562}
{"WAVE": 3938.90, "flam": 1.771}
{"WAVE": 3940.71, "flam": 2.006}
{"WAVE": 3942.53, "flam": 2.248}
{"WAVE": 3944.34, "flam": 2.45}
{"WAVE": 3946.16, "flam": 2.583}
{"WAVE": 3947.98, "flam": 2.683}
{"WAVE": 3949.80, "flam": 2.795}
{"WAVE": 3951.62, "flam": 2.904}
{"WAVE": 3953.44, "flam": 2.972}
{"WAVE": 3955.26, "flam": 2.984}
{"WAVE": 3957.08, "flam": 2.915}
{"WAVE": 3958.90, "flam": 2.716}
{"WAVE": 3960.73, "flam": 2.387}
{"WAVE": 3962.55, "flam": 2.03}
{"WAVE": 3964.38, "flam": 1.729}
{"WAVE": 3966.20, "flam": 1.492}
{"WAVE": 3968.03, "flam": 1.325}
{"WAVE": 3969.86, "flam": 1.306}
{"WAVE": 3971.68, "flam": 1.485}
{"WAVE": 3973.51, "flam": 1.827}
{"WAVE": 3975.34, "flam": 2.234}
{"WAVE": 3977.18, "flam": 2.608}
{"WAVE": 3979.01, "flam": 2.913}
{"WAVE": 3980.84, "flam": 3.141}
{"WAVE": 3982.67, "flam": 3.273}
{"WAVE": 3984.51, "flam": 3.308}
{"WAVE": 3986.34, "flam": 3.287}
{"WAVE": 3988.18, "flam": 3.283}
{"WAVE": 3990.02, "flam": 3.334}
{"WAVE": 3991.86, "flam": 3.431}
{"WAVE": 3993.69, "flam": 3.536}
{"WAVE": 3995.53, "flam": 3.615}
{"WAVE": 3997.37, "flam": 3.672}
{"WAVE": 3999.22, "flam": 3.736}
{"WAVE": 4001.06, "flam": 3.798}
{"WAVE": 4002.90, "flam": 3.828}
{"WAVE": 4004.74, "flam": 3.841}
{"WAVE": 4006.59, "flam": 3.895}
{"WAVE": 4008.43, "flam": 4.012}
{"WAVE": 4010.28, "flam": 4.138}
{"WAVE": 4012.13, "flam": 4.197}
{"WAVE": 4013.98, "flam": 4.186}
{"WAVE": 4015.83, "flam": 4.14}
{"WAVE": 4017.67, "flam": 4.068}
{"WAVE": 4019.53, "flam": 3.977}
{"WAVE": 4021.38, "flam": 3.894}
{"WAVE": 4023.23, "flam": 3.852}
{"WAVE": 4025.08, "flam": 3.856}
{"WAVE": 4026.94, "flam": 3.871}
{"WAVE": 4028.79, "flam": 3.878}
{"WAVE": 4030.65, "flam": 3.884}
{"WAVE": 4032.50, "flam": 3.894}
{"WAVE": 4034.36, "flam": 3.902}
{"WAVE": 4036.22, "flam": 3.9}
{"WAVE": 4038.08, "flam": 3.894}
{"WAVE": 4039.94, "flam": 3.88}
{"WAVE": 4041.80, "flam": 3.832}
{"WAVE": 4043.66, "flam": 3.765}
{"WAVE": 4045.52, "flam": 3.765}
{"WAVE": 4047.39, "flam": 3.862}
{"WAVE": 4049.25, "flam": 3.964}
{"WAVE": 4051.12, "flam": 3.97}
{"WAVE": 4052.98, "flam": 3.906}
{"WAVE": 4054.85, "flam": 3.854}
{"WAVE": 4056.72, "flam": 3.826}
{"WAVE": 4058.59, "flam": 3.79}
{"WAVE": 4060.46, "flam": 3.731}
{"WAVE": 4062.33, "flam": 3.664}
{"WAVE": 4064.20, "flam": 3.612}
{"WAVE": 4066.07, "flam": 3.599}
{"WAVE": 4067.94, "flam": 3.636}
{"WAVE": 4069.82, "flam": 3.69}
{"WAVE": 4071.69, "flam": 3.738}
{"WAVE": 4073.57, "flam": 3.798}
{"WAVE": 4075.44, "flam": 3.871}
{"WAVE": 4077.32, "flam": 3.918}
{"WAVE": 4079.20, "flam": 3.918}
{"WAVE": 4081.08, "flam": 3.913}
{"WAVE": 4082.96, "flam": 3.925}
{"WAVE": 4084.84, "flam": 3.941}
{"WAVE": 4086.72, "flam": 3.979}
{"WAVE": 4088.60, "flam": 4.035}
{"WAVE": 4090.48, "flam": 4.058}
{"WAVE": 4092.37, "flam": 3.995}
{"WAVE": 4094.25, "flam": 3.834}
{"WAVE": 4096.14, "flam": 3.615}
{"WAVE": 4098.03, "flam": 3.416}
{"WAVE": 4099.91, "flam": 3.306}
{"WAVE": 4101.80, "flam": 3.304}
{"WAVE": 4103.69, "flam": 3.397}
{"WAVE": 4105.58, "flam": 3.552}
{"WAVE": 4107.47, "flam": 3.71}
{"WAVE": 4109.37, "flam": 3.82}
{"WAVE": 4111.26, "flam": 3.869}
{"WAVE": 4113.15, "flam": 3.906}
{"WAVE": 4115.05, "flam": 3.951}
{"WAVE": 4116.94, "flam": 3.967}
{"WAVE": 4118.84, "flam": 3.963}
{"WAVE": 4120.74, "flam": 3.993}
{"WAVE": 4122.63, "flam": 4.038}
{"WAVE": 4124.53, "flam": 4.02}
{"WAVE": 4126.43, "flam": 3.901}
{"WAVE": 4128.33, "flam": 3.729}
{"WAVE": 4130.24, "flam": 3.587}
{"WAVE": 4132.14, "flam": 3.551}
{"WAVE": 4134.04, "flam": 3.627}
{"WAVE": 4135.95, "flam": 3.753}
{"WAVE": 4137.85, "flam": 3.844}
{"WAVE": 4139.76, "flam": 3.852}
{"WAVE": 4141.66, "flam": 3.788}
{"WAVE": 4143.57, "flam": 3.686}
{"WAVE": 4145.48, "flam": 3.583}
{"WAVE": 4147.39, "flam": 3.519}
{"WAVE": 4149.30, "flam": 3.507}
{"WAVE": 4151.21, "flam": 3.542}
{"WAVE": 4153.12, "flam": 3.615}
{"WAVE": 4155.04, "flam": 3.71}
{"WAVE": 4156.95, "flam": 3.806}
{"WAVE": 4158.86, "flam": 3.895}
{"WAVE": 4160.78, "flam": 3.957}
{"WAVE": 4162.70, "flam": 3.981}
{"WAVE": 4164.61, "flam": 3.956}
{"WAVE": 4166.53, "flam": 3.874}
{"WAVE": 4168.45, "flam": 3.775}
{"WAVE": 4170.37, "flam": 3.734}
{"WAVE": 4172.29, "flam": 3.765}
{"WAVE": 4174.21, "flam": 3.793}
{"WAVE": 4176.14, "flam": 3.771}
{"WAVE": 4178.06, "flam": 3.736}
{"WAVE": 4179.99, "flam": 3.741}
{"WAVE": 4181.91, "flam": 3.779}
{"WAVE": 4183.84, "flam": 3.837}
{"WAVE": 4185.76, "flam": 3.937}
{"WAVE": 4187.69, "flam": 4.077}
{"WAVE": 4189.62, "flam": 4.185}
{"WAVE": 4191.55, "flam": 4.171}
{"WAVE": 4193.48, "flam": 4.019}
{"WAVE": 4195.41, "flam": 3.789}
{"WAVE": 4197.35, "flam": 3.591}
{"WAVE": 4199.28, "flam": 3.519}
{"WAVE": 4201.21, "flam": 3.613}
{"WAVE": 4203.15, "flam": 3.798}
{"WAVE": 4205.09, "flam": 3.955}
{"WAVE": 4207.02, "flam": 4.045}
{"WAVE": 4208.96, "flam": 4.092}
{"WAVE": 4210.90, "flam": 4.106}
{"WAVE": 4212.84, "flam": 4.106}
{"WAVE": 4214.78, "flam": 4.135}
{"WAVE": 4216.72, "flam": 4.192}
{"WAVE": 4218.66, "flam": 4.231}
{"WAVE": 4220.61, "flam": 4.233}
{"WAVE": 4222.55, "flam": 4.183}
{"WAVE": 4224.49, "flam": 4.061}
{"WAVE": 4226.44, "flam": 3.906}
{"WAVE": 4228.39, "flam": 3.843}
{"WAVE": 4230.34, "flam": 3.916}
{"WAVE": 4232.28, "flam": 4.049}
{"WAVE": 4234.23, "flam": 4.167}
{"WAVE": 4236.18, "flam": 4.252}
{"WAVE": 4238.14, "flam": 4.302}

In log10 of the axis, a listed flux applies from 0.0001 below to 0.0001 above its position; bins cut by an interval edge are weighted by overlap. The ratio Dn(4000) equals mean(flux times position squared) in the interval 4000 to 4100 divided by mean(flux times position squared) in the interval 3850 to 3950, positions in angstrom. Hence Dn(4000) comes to 1.81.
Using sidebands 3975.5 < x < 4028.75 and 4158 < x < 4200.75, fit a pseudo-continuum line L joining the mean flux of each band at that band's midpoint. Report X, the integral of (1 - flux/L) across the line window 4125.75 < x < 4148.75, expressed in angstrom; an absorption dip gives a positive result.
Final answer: 0.7 angstrom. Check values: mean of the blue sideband 3.65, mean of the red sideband 3.86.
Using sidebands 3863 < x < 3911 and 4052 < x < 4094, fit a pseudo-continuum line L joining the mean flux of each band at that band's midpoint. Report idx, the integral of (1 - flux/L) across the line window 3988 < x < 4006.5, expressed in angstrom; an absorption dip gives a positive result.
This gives -2.3 angstrom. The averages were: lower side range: 2.36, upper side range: 3.84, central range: 3.63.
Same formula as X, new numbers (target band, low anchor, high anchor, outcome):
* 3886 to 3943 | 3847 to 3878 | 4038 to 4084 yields 5.0 angstrom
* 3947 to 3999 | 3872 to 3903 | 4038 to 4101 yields 5.7 angstrom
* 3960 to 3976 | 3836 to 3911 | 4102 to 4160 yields 6.0 angstrom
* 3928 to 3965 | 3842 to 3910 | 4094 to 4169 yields 6.3 angstrom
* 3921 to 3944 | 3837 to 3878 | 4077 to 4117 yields 5.9 angstrom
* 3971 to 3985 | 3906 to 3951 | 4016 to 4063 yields 2.0 angstrom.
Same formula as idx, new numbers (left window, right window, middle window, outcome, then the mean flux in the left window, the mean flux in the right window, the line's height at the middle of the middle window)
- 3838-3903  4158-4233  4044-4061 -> -3.6 angstrom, 2.2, 3.93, 3.17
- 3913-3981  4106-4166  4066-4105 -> -4.4 angstrom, 2.26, 3.79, 3.38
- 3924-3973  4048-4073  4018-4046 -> -4.5 angstrom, 2.11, 3.77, 3.35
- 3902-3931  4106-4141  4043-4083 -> -3.9 angstrom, 2.59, 3.83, 3.47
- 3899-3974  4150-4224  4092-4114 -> -1.7 angstrom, 2.32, 3.9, 3.37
